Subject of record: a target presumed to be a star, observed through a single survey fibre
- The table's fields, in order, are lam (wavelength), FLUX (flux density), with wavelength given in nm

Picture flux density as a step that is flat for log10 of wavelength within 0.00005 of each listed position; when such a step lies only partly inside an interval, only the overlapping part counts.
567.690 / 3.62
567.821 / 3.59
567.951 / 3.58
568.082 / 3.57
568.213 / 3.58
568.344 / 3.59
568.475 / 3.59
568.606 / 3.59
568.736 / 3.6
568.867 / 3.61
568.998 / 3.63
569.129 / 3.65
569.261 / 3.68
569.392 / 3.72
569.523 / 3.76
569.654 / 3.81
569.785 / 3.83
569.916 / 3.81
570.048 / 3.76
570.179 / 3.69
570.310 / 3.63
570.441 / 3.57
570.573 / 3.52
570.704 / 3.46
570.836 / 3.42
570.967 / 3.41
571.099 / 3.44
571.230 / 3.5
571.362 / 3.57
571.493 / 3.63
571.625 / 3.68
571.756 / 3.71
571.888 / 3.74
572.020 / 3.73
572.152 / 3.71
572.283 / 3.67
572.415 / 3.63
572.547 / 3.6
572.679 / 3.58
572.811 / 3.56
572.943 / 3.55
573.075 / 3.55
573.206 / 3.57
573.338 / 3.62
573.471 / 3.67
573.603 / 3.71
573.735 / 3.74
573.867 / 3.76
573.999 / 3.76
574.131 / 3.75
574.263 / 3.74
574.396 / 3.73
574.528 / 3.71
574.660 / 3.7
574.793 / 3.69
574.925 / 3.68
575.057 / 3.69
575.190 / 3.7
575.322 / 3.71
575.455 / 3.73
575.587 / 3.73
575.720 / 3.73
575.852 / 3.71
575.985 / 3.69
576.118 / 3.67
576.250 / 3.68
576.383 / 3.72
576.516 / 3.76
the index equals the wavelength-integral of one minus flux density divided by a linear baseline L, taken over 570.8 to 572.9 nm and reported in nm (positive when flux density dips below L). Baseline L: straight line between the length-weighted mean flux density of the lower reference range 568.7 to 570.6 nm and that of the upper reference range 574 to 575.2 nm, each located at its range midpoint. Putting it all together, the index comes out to 0.06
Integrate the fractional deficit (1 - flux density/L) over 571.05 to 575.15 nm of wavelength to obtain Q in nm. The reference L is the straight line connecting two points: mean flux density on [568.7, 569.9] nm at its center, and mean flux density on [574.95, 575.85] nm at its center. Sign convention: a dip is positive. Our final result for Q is 0.06 nm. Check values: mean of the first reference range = 3.71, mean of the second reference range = 3.71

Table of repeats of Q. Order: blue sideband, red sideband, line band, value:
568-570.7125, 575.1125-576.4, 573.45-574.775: -0.013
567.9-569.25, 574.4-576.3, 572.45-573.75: 0.021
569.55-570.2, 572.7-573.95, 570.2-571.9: 0.080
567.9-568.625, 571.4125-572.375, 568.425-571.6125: 0.011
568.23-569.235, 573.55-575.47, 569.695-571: 0.007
